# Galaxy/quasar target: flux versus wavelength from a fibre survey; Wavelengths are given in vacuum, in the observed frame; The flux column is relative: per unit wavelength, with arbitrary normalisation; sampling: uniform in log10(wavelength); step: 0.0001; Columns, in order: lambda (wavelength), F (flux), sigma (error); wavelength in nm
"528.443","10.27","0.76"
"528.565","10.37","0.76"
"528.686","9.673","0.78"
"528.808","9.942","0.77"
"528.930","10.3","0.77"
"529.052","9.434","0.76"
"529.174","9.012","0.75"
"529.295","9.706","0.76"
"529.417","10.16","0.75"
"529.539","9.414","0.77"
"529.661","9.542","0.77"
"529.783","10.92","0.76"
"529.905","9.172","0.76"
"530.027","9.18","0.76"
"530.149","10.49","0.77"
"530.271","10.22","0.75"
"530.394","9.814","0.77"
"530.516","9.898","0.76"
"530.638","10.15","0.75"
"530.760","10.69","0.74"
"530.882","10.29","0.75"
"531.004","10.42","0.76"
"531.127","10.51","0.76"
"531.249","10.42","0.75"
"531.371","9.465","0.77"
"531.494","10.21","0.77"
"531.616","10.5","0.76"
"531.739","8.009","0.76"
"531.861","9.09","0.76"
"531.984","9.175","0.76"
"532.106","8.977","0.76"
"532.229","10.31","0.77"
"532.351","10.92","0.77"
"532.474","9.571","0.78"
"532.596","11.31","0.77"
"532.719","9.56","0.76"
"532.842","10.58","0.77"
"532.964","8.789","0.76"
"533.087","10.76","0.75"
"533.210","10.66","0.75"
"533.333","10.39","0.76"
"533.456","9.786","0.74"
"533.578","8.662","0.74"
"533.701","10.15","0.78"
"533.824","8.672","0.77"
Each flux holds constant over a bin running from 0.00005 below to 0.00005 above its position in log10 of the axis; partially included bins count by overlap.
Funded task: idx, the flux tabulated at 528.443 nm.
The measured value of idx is 10.27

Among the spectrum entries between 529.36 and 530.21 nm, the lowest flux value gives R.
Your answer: 9.172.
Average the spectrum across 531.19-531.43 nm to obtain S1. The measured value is 9.96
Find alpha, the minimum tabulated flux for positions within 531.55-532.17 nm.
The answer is 8.009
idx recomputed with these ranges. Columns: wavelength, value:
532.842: 10.58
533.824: 8.672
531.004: 10.42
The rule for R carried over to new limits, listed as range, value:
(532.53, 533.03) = 8.789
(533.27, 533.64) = 8.662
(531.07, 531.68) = 9.465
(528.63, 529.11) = 9.434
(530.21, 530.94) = 9.814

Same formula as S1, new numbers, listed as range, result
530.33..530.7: 9.95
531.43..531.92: 9.45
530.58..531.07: 10.4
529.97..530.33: 9.97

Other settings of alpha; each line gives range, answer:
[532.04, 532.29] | 8.977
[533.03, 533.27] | 10.66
